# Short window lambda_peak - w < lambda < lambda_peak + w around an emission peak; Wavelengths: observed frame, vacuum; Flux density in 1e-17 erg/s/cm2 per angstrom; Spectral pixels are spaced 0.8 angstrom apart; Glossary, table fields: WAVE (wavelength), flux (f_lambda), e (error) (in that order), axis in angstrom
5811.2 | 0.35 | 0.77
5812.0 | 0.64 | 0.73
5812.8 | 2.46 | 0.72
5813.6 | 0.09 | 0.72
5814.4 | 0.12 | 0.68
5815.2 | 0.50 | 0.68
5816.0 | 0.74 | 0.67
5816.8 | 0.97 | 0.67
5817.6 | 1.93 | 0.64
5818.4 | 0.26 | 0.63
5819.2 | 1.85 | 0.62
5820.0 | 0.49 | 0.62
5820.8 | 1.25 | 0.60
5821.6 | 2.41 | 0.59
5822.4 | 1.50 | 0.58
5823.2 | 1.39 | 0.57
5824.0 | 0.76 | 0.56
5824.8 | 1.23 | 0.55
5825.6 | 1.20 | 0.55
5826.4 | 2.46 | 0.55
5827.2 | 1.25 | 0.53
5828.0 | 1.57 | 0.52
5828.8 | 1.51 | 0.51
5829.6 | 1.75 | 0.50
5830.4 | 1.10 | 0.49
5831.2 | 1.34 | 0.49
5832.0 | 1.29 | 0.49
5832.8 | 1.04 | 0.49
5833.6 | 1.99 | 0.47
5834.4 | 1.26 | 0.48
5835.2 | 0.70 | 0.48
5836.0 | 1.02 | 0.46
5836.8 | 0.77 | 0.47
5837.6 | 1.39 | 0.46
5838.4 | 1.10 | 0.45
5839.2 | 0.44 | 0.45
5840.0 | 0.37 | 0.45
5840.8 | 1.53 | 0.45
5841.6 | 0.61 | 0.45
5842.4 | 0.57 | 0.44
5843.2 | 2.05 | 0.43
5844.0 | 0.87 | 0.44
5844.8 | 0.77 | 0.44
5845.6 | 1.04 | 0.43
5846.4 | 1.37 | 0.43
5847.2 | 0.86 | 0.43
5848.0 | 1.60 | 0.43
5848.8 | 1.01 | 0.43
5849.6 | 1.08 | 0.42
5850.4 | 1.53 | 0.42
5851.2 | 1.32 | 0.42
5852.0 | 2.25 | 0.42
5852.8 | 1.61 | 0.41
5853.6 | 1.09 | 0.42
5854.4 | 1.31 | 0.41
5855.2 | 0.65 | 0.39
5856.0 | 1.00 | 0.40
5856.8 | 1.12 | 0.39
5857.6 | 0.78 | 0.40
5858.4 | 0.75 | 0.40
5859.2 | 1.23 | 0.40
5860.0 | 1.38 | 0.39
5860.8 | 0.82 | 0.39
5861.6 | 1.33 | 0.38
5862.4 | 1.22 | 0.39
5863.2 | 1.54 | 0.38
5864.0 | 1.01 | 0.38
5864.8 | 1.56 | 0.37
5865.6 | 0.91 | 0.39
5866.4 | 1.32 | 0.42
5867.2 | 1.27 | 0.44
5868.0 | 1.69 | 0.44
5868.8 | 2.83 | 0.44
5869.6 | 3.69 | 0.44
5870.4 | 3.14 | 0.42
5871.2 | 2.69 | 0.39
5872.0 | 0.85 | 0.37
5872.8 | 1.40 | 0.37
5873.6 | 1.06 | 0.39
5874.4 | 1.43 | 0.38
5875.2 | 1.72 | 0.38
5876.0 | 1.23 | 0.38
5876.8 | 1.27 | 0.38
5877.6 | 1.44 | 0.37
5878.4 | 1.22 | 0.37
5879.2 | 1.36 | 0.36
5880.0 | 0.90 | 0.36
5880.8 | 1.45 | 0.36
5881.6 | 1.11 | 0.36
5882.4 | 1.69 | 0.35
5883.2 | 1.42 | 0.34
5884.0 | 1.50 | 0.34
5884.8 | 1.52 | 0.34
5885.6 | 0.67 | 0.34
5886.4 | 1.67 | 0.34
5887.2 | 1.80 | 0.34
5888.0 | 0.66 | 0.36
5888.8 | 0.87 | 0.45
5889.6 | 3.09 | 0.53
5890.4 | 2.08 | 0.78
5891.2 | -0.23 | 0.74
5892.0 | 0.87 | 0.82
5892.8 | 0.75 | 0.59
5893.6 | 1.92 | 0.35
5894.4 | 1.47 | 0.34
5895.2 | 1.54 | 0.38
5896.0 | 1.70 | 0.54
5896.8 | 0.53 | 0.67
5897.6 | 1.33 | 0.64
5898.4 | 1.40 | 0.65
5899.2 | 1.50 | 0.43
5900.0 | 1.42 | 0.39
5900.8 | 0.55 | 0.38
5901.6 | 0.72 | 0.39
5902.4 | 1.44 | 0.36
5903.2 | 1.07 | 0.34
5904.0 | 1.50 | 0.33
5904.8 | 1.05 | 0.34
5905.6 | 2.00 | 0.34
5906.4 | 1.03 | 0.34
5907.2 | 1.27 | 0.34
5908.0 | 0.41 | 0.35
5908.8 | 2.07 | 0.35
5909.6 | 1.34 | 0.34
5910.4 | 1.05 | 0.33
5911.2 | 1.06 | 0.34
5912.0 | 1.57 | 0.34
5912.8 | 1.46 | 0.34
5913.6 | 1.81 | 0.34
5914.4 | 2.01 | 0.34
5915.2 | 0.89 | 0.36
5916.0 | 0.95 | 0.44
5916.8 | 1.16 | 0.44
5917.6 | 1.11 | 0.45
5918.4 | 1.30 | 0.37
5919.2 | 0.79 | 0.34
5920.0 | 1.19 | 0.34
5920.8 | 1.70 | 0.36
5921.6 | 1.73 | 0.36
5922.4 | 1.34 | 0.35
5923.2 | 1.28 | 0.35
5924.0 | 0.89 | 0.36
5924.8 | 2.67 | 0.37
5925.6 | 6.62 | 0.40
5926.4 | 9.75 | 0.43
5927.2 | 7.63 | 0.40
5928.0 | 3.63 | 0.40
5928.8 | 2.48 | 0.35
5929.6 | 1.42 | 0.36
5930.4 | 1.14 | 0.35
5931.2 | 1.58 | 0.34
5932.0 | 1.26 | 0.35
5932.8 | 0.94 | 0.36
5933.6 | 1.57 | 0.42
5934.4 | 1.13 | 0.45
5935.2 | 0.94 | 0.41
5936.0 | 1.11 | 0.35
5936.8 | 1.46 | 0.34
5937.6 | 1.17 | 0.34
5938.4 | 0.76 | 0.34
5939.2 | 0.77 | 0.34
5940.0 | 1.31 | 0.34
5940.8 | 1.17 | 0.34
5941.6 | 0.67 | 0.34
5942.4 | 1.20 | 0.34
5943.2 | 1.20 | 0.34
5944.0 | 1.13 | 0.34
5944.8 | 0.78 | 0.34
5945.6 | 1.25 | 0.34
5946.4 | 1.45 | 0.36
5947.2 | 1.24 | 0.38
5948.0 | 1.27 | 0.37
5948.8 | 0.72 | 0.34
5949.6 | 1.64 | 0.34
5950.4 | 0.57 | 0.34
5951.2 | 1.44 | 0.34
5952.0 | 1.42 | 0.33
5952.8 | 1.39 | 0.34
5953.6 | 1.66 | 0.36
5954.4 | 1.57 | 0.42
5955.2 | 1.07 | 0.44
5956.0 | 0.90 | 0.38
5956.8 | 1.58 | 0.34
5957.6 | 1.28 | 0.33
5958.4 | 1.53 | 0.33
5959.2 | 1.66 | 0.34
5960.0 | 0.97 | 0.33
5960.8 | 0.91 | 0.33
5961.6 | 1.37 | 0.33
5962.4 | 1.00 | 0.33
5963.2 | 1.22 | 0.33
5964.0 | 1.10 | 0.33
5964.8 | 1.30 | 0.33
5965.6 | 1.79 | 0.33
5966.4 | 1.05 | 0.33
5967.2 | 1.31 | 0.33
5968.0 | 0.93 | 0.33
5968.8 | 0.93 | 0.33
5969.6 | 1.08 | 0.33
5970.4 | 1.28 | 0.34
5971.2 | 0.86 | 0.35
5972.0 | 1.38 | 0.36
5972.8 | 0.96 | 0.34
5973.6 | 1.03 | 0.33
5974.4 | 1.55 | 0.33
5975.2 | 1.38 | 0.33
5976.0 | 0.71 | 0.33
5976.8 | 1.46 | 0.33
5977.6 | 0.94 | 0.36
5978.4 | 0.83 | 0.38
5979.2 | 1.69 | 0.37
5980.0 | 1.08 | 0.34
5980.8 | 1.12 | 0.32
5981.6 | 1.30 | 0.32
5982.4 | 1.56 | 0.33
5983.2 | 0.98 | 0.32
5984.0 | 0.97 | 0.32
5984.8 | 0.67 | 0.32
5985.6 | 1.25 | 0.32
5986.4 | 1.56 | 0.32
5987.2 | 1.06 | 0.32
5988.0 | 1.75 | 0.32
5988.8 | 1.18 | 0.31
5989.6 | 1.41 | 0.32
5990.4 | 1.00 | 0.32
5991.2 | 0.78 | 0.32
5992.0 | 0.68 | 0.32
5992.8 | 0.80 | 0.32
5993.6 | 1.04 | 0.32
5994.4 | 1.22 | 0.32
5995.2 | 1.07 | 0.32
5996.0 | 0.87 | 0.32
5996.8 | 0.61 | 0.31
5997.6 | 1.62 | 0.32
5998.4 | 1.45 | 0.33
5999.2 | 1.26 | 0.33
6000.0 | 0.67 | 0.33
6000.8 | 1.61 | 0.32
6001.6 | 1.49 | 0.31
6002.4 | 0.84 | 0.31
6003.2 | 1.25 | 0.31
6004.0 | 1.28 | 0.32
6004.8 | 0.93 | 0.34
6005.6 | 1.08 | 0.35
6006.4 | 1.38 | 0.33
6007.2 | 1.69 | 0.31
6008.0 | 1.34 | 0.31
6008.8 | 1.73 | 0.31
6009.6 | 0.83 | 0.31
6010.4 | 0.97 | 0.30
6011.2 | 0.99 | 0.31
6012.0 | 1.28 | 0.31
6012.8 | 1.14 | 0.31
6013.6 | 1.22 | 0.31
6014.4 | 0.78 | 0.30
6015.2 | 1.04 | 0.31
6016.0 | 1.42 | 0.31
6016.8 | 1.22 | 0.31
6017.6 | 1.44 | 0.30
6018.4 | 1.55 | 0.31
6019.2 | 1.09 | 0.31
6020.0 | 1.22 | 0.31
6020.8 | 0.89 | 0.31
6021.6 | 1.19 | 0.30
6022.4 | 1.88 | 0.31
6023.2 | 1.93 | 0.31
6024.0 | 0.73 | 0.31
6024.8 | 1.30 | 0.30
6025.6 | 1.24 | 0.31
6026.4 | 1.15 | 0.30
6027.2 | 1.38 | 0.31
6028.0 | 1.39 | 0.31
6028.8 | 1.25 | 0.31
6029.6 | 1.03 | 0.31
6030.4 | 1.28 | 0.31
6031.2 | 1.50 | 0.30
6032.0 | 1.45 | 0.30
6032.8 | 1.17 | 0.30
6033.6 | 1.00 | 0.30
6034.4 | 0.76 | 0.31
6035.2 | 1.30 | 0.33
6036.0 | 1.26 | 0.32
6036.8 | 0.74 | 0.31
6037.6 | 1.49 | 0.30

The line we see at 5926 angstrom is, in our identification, [O III]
